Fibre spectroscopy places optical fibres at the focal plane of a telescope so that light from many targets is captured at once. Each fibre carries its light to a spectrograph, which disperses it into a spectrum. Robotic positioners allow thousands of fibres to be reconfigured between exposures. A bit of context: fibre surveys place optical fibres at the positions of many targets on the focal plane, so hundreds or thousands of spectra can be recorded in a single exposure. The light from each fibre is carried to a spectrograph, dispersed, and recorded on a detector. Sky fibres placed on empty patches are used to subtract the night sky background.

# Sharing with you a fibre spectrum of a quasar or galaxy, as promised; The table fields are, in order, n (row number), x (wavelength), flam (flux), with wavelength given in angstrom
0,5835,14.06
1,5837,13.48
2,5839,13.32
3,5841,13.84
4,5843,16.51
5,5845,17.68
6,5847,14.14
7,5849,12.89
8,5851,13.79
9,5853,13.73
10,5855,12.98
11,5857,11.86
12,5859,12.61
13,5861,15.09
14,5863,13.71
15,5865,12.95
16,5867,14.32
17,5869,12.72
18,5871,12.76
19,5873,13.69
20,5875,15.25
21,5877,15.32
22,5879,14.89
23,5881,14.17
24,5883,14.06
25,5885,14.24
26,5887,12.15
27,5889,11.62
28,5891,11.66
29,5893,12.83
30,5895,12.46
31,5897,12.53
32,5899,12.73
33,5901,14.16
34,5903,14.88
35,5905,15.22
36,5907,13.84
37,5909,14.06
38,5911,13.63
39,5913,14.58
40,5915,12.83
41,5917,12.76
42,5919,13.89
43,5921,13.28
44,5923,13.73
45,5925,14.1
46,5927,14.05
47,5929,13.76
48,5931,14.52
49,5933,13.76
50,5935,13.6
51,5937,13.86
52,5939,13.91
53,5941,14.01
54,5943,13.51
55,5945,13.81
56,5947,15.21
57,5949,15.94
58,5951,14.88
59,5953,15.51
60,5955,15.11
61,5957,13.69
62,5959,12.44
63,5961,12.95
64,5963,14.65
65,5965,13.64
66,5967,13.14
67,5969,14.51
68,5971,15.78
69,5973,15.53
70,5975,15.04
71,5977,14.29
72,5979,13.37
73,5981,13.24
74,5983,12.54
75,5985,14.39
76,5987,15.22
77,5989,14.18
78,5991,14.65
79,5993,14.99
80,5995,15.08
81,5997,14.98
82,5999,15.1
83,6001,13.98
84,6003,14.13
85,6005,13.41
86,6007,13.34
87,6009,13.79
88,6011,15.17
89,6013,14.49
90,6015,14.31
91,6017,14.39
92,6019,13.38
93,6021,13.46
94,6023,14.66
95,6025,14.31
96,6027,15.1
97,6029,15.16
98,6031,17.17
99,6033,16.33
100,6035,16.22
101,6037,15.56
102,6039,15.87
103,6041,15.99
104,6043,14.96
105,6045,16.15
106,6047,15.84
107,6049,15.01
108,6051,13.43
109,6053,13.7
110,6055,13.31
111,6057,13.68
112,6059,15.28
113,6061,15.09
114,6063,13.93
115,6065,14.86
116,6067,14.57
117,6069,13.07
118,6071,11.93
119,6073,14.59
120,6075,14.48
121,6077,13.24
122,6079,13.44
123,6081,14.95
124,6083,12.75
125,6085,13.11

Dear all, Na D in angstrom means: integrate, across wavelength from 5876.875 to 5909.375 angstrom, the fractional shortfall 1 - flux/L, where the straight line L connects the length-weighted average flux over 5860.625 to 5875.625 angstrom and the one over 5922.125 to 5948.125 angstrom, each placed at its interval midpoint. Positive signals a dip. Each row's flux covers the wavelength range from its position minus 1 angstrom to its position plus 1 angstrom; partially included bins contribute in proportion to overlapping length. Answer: 0.7 angstrom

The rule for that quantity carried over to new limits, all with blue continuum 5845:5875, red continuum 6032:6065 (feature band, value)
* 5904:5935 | 0.4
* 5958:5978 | 0.3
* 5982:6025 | 1.2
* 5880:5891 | 0.5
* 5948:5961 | -0.2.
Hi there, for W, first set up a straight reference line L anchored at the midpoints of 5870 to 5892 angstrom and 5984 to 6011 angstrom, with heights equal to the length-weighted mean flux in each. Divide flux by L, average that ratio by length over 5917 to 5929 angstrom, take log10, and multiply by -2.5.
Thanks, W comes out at 0.02 mag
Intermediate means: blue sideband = 13.6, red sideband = 14.4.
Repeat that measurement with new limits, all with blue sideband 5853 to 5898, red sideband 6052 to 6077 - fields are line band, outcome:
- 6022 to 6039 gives -0.12 mag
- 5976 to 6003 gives -0.04 mag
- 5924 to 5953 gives -0.05 mag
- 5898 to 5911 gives -0.05 mag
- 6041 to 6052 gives -0.09 mag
